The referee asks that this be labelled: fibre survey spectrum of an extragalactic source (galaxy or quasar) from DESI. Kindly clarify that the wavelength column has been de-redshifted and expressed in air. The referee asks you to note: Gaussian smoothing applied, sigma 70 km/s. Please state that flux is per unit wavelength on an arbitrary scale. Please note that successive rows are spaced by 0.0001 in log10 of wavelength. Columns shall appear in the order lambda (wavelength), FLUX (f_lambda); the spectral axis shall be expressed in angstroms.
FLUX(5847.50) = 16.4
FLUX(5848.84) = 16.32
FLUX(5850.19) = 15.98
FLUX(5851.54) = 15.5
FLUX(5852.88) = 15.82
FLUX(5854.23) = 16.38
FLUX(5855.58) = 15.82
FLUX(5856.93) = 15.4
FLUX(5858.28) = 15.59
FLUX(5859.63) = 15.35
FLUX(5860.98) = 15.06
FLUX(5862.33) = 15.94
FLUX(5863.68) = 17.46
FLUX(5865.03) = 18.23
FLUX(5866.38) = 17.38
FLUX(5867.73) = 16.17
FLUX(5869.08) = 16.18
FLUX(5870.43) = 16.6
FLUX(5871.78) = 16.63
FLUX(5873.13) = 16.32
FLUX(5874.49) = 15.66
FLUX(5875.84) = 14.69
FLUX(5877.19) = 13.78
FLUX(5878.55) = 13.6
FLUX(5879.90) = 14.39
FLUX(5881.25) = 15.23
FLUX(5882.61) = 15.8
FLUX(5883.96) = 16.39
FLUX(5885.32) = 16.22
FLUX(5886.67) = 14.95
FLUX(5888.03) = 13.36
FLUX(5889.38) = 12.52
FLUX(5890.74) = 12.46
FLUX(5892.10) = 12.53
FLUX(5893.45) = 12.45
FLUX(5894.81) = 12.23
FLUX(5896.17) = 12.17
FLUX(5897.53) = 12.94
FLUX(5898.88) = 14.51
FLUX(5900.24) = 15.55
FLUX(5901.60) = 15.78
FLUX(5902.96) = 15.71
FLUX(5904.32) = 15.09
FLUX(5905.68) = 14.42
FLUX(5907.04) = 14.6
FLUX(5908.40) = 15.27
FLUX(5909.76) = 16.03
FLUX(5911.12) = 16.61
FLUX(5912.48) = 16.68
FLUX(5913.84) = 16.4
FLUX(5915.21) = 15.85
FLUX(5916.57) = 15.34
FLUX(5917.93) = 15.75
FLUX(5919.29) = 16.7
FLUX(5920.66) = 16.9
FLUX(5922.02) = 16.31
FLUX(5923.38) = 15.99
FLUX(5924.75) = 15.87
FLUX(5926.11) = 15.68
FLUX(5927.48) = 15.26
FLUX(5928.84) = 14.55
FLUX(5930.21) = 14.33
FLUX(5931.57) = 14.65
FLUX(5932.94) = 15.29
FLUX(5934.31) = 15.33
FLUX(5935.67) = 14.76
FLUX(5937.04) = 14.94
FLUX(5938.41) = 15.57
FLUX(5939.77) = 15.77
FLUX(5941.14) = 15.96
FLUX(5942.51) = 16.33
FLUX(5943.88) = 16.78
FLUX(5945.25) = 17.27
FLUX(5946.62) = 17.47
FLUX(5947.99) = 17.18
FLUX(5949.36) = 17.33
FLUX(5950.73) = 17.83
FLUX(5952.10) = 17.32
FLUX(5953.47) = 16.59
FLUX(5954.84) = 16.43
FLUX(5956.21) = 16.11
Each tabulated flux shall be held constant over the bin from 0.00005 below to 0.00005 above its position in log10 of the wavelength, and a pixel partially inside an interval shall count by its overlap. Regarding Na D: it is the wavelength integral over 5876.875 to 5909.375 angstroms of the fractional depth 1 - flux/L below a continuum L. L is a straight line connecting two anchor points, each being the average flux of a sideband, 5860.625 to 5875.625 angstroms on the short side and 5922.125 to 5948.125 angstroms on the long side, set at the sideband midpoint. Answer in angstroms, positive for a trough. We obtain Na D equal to 3.87 angstroms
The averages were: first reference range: 16.5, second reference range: 15.7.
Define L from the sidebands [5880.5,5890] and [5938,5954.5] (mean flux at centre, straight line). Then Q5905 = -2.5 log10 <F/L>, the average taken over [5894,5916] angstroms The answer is 0.04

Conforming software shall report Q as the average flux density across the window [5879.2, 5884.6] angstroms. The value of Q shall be 15.5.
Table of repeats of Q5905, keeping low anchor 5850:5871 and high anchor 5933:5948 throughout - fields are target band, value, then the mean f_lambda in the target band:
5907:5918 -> 0.01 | 15.9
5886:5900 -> 0.23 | 13.1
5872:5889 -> 0.08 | 15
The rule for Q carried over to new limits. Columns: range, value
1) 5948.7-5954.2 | 17.3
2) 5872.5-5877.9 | 15.1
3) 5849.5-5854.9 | 15.9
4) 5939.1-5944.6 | 16.2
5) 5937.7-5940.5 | 15.7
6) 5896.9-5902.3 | 14.7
